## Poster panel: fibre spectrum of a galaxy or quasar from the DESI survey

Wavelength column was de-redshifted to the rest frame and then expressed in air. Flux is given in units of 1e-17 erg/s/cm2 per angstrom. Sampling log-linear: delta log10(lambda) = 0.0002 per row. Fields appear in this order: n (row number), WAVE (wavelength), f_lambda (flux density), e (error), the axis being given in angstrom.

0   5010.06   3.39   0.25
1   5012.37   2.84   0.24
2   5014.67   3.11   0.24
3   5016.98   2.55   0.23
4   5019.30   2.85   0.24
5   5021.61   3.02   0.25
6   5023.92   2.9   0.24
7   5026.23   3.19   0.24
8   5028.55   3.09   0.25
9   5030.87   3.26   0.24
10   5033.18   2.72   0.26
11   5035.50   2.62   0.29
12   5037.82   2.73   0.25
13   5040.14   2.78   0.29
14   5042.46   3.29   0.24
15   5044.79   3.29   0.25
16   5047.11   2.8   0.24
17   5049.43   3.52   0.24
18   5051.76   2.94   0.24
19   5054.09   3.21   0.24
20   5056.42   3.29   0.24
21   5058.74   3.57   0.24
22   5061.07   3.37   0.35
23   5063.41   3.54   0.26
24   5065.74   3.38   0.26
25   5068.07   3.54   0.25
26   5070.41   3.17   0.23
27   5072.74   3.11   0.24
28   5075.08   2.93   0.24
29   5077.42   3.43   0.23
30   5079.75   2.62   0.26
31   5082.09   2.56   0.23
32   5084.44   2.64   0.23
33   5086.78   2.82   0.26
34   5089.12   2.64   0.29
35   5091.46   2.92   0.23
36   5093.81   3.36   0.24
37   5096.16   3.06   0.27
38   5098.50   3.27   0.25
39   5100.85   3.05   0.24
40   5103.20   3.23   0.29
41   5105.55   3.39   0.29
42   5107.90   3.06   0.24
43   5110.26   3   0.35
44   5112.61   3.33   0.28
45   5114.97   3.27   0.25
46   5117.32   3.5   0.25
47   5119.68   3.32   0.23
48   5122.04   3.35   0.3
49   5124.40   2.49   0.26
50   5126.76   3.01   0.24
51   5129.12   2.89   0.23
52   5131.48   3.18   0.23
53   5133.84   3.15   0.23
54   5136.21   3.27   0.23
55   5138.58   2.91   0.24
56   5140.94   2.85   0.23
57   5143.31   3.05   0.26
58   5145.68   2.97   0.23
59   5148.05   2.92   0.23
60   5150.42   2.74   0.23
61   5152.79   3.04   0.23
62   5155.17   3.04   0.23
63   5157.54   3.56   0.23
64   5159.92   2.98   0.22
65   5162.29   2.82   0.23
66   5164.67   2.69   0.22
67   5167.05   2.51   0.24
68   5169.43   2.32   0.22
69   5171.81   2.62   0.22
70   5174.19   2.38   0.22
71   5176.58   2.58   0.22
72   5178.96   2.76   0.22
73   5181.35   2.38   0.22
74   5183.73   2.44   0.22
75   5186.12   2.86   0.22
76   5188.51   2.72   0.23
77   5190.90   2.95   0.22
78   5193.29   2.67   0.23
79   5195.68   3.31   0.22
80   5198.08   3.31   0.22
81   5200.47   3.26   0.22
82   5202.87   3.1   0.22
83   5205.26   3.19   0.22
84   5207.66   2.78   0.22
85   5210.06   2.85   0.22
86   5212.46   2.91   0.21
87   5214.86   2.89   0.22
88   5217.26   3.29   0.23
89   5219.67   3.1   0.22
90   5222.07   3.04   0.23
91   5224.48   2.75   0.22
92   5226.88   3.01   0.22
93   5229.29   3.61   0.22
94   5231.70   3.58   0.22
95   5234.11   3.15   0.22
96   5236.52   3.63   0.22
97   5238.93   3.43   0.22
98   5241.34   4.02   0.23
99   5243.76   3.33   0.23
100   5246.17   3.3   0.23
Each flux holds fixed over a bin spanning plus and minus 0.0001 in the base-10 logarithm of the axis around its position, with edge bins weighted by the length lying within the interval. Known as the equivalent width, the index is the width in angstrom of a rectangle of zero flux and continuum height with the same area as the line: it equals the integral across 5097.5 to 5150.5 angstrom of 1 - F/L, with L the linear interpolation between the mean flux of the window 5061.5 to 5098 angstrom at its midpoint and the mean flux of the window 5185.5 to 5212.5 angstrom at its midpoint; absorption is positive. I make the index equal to -1.1 angstrom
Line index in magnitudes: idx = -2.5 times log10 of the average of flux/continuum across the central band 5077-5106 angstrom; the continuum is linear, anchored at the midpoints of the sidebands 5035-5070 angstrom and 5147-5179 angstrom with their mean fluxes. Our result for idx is 0.03 mag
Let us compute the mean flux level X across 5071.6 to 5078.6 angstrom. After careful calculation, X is 3.16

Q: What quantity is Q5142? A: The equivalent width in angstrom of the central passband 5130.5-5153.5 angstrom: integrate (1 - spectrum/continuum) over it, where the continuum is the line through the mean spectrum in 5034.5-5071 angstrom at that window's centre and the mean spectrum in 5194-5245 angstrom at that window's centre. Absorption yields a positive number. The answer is 1.4 angstrom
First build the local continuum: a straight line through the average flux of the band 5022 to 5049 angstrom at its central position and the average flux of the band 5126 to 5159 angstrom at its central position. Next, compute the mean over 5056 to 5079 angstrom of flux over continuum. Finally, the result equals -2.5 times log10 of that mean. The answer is -0.11 mag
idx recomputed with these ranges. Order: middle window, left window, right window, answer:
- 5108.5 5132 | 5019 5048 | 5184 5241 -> -0.033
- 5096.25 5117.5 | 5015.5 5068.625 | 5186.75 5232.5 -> -0.044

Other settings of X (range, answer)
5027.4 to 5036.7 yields 2.92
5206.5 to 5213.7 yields 2.85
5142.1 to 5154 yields 2.94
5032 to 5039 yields 2.69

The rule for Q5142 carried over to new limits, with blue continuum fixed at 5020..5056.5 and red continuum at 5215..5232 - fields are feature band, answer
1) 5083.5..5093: 0.88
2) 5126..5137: -0.01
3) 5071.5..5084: 0.59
